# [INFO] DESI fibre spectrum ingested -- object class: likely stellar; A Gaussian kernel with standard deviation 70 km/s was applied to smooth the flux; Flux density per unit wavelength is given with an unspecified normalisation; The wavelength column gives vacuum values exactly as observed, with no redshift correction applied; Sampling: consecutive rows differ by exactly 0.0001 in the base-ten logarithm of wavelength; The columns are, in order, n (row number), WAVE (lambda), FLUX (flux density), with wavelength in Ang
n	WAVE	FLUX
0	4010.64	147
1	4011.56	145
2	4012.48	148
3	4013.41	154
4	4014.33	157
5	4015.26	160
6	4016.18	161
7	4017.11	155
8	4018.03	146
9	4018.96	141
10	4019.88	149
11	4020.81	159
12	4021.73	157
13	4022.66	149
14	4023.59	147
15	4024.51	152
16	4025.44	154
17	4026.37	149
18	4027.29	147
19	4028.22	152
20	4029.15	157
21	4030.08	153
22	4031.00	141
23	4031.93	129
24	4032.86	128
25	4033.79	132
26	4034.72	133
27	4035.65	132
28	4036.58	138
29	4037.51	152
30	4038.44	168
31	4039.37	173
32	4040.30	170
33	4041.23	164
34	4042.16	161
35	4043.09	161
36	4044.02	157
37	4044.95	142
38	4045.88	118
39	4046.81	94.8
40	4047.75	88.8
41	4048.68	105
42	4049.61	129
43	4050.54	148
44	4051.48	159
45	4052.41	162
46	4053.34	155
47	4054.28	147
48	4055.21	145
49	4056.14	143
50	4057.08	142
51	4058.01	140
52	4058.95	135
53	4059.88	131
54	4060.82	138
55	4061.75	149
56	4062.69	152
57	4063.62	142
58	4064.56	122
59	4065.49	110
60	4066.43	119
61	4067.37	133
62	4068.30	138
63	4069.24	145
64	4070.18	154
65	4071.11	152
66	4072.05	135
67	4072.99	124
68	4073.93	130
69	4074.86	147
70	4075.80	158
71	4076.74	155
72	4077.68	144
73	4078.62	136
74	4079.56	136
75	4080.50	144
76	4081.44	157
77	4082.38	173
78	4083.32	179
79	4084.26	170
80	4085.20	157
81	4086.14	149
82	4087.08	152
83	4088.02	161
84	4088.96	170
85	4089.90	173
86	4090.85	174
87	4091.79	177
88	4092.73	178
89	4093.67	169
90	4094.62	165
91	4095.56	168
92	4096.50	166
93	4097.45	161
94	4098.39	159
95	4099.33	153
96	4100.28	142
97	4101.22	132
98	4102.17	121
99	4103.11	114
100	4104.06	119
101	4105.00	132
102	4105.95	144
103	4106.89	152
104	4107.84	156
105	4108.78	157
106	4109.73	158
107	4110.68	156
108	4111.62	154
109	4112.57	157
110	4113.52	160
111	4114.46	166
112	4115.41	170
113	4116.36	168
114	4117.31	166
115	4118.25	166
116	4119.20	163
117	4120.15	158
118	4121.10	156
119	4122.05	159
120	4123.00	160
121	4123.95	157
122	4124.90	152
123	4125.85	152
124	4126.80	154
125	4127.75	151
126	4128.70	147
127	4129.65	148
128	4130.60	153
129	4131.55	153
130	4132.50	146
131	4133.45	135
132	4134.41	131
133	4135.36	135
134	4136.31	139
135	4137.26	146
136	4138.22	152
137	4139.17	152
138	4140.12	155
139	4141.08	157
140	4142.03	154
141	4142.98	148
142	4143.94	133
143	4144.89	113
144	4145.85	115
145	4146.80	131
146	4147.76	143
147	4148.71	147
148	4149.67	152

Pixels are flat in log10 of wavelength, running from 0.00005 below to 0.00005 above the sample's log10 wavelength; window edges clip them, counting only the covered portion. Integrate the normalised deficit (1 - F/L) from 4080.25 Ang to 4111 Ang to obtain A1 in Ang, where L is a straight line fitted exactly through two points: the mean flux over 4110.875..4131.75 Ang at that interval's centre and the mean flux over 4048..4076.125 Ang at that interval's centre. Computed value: -1.28 Ang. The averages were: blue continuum 139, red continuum 158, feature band 156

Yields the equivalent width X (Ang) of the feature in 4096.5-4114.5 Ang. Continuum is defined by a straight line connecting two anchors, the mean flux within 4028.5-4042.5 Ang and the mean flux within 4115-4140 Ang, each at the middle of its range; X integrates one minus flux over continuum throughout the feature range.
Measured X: 0.6 Ang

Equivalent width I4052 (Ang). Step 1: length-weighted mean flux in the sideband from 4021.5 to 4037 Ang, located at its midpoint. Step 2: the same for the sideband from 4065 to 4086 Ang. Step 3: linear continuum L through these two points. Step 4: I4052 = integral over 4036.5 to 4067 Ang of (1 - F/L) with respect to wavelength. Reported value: 0.7 Ang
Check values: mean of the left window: 144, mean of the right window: 145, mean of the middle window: 141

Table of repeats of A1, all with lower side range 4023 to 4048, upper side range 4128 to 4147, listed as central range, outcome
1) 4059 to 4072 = 0.6 Ang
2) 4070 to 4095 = -2.2 Ang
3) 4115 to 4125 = -1.3 Ang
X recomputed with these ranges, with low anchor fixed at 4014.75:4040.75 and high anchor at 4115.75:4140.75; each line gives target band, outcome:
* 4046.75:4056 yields 0.9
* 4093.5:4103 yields 0.0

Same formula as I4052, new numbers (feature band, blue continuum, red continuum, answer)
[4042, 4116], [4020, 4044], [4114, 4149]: 1.4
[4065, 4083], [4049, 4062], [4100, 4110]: 0.0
